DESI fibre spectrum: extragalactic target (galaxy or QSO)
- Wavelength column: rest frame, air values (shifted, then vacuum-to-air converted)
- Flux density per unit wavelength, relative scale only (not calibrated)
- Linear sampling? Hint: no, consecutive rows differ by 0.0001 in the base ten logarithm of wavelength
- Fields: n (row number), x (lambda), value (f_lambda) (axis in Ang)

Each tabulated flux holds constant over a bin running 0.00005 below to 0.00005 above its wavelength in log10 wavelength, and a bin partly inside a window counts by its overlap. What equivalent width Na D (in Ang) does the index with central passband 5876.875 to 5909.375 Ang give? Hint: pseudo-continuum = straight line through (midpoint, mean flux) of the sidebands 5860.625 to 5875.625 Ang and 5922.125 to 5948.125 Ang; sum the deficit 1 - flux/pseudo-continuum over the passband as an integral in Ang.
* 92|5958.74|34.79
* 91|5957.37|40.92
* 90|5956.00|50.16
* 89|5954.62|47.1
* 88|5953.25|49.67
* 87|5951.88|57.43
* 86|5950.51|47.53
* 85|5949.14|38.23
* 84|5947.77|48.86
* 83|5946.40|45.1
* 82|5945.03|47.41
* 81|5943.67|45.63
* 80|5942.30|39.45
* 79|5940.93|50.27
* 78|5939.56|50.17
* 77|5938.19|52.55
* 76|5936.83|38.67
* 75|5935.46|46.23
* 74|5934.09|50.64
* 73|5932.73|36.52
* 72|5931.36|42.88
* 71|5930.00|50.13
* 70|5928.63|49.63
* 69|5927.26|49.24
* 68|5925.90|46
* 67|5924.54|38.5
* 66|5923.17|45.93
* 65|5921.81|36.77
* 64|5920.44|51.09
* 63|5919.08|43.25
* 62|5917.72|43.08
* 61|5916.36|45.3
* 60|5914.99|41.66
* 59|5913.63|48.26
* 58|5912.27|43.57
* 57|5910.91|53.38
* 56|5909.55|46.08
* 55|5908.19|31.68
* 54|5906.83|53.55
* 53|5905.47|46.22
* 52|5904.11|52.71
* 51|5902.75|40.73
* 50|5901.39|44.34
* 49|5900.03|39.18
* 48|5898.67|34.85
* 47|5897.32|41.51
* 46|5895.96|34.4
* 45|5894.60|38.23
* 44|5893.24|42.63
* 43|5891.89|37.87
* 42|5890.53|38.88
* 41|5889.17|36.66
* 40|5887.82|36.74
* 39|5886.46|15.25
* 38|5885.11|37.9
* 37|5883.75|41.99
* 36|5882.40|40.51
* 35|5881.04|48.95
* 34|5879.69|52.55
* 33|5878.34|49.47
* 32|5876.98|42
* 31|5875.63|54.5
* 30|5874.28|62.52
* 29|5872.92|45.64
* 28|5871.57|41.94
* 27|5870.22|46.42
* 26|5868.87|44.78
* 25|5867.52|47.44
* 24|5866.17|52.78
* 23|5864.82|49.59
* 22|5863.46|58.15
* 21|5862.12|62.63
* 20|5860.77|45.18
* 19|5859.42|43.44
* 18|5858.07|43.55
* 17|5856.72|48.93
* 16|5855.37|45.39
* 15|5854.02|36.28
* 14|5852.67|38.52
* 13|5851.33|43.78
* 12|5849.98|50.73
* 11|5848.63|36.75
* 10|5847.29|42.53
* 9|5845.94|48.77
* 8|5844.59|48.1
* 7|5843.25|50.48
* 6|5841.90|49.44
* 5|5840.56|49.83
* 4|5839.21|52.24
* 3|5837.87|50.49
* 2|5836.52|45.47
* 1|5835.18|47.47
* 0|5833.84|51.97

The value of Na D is 5.4 Ang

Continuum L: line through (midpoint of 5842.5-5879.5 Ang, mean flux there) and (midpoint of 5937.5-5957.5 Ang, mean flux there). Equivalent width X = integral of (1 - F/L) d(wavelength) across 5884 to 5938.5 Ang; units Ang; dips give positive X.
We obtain 5.8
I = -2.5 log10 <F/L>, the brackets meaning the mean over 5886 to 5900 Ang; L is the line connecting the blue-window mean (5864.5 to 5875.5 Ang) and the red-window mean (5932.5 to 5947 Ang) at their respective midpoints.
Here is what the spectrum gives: 0.309 mag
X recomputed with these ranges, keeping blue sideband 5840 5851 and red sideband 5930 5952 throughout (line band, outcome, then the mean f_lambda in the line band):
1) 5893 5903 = 1.5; 39.3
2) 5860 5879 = -1.4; 50.2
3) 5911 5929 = 0.5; 45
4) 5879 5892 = 2.2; 38.8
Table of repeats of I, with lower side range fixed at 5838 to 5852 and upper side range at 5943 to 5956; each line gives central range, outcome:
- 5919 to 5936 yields 0.06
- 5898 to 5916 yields 0.08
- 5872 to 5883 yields -0.04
